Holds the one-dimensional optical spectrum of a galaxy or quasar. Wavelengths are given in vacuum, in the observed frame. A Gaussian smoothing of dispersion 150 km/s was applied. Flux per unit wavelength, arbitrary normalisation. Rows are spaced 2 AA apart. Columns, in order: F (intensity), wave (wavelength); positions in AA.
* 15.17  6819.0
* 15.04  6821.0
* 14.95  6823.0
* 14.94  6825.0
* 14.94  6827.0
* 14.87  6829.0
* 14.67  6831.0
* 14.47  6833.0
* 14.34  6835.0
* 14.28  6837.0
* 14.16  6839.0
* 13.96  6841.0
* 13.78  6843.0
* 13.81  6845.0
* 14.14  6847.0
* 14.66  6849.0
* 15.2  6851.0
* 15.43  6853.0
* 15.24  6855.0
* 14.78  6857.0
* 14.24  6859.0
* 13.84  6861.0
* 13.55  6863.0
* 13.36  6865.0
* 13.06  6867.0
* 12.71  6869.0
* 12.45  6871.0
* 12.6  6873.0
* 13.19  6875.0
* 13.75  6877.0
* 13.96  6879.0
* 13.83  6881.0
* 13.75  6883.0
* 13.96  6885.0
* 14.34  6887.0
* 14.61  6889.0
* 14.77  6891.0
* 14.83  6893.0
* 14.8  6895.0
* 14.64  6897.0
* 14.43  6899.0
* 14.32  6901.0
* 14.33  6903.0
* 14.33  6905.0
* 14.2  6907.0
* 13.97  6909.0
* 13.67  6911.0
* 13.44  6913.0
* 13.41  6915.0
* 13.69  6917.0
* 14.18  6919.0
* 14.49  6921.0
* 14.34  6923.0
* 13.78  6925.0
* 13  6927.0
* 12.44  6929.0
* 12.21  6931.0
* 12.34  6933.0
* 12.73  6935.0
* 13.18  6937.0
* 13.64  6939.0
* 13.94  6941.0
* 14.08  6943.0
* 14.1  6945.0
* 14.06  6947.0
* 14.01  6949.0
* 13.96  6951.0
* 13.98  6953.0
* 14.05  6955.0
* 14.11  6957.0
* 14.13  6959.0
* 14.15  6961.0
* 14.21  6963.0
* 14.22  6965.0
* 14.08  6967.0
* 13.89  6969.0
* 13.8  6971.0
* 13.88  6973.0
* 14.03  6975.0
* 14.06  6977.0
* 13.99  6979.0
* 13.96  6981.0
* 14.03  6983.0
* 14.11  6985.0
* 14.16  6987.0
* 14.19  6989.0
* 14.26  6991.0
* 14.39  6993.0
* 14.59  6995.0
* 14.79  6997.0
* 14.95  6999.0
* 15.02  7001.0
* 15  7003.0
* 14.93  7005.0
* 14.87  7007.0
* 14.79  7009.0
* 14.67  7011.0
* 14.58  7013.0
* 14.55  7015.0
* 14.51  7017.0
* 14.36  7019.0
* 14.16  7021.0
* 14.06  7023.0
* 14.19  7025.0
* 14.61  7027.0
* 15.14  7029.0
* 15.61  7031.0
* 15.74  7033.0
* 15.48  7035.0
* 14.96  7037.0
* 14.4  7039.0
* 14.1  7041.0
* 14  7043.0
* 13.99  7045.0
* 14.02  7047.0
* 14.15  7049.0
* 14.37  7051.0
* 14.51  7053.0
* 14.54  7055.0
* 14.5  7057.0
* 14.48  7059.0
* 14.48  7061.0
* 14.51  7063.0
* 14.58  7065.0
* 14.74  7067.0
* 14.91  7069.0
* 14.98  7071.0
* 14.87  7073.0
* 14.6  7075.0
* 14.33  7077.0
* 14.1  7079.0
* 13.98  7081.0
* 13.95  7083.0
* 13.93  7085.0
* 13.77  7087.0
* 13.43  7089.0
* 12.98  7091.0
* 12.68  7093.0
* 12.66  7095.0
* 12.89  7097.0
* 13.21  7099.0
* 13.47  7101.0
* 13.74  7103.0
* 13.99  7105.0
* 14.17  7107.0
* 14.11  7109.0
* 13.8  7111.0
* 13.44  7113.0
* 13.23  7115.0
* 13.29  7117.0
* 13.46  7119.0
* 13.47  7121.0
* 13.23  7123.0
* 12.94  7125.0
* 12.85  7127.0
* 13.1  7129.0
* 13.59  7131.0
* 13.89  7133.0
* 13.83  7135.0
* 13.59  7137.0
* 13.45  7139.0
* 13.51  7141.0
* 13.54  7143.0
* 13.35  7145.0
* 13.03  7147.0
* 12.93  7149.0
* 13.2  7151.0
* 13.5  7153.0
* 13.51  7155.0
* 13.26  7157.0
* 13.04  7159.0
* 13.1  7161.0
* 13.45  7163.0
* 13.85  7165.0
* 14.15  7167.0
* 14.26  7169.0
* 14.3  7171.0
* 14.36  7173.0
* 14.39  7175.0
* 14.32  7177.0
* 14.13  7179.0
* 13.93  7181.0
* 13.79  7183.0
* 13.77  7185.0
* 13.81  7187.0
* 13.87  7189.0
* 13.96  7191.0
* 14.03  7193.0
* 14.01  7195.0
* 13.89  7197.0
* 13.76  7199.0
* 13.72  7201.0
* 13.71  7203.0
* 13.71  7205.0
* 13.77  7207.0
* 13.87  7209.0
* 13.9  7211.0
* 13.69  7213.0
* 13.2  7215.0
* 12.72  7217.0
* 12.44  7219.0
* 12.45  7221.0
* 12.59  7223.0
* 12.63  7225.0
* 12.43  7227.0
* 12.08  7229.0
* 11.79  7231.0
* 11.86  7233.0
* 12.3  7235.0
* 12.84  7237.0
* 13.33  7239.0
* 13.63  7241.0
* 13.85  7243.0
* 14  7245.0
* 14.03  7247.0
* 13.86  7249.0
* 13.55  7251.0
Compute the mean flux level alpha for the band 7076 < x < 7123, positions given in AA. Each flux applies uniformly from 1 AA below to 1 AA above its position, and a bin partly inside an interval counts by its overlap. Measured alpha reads 13.6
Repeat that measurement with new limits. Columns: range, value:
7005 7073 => 14.6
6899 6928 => 14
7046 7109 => 14.1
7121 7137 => 13.4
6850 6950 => 13.9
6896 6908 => 14.4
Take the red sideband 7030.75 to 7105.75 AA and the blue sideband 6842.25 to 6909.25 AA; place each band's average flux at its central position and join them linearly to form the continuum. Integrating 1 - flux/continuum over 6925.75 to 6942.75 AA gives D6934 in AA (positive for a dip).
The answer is 1.3 AA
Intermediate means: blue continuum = 14.1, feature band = 13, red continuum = 14.2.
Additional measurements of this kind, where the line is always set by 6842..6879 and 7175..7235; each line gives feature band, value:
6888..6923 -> -1.1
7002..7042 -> -3.2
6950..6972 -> -0.5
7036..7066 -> -1.7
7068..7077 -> -0.8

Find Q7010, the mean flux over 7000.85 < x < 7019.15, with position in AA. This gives 14.7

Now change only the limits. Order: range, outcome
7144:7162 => 13.2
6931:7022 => 14.1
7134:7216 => 13.7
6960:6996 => 14.1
